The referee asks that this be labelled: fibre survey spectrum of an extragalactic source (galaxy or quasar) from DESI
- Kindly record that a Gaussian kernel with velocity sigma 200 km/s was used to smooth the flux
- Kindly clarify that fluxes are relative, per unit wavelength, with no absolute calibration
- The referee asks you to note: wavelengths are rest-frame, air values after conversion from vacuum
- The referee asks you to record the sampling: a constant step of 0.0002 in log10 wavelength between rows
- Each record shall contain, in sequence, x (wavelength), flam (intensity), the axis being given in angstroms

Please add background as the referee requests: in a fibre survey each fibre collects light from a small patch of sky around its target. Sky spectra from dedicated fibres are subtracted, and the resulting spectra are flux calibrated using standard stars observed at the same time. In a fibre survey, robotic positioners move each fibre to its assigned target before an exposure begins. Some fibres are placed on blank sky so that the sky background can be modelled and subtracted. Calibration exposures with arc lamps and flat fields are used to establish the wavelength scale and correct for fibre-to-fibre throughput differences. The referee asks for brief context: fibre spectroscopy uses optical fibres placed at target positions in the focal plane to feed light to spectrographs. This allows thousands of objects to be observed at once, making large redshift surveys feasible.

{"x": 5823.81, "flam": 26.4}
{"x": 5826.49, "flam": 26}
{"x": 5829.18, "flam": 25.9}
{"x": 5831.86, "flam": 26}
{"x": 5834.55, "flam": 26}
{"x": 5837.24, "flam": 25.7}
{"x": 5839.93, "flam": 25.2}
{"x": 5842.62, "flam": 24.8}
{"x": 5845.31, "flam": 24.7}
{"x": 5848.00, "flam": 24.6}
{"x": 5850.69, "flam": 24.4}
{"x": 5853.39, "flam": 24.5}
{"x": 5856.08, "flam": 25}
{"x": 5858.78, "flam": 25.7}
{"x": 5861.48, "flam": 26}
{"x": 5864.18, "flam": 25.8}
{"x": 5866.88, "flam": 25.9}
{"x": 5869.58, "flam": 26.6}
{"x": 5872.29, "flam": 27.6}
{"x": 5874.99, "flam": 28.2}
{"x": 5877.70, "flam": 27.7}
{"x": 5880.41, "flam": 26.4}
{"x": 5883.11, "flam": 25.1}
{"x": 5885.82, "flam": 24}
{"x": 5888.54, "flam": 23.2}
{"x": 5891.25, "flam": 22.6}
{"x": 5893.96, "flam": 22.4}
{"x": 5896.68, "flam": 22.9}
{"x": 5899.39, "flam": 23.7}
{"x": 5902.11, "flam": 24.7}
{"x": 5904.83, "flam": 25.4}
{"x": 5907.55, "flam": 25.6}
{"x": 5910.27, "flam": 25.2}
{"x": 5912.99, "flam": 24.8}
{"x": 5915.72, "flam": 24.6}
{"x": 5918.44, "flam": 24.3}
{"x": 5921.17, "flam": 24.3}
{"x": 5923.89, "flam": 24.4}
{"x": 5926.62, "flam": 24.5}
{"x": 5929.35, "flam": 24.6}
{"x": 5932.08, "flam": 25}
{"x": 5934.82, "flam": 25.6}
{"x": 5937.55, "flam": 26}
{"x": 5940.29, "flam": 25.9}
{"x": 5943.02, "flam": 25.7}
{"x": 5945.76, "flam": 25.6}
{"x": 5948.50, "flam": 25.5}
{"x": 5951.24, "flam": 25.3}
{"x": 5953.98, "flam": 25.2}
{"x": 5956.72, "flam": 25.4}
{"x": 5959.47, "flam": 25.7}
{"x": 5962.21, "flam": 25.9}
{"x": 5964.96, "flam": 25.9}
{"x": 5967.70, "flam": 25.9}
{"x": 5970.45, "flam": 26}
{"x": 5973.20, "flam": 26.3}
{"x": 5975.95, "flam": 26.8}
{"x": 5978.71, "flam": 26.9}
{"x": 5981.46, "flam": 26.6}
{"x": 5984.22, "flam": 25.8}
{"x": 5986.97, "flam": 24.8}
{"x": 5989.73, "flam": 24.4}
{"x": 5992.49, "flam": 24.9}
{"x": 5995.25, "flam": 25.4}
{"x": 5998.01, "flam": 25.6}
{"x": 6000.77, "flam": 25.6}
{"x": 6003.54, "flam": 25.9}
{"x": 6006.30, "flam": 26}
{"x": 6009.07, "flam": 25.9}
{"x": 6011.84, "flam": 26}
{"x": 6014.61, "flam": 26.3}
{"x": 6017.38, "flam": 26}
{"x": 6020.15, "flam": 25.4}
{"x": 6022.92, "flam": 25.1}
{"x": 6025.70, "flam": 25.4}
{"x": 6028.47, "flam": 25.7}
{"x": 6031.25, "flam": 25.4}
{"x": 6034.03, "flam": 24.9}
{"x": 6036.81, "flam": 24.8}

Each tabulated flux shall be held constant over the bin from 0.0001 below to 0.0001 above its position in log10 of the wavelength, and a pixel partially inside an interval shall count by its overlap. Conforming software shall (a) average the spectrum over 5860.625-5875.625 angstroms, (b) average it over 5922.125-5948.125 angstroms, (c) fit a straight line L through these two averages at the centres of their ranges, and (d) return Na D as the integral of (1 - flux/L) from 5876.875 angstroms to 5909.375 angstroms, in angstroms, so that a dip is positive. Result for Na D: 2.1 angstroms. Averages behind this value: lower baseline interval 26.6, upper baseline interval 25.3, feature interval 24.4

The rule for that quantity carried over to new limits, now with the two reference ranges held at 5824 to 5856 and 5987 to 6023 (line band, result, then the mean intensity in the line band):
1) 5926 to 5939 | 0.1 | 25.2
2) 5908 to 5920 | 0.3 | 24.8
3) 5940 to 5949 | -0.1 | 25.7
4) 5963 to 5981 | -0.6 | 26.3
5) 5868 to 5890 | -0.6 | 26.1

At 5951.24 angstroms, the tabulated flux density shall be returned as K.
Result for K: 25.3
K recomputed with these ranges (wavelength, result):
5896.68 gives 22.9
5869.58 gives 26.6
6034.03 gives 24.9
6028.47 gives 25.7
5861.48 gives 26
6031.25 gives 25.4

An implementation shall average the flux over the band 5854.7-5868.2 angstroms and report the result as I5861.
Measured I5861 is 25.7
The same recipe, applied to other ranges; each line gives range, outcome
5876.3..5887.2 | 25.8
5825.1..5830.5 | 25.9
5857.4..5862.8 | 25.8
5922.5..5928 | 24.5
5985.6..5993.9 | 24.7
